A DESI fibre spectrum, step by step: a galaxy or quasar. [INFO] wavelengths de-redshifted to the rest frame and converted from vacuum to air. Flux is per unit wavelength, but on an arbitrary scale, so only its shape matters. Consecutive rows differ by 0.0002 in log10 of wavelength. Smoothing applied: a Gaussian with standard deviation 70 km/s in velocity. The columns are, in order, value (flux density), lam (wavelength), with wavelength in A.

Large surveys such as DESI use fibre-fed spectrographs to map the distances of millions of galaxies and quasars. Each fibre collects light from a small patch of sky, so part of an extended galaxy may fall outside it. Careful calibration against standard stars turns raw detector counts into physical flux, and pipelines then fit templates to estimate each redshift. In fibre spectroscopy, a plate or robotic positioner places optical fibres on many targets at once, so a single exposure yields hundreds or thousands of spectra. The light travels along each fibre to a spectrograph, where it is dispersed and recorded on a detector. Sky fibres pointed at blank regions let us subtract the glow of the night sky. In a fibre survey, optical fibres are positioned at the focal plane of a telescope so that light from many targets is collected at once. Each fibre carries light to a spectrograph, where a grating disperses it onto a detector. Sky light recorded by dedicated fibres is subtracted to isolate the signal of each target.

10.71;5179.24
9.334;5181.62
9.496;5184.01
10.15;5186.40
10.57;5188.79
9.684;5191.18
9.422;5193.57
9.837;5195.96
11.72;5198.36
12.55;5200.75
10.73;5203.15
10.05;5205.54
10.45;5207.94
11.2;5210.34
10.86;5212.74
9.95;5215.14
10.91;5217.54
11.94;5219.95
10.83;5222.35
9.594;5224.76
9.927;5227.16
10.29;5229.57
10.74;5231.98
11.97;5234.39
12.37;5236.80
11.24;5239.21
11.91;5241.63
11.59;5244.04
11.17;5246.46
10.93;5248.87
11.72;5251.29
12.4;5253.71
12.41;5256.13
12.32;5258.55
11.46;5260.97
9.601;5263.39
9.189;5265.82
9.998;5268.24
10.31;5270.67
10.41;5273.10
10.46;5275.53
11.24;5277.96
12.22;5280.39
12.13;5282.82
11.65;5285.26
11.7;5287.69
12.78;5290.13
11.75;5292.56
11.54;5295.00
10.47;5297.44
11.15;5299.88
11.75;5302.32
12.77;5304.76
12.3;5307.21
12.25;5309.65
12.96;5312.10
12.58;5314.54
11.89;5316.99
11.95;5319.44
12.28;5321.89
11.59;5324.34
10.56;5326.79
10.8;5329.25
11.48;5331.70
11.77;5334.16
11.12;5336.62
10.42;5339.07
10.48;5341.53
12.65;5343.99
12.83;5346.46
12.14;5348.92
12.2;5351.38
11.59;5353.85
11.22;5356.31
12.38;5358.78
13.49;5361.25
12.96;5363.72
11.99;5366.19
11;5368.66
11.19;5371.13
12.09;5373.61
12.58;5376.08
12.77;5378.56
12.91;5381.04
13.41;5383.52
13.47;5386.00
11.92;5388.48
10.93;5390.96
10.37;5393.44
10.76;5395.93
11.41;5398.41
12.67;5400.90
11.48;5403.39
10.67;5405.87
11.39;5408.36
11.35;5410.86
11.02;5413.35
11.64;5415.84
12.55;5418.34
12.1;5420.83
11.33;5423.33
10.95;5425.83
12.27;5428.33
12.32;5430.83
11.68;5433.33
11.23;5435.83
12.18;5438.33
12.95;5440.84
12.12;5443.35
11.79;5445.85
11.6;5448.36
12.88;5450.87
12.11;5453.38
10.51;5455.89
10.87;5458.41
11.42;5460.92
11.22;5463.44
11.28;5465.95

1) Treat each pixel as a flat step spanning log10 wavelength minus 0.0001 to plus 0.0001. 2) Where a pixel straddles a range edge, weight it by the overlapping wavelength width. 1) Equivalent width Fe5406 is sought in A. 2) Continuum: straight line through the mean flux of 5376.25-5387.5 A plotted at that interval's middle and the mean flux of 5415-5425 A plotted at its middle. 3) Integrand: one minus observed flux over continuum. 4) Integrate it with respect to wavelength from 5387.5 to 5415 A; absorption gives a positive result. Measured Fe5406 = 2.60 A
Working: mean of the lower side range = 13.1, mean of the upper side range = 11.9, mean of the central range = 11.3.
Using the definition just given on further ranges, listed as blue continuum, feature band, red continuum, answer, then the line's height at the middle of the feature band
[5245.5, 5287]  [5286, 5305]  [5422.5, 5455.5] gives -0.66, 11.3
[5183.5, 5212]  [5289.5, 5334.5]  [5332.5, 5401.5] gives -1.30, 11.5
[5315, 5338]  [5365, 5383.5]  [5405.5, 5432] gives -0.94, 11.6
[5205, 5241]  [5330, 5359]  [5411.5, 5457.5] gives -0.60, 11.4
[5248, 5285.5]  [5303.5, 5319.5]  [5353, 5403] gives -1.27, 11.5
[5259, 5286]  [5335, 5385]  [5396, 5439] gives -3.39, 11.3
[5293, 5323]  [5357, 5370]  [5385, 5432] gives -0.59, 11.8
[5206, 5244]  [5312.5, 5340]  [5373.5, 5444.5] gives -0.22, 11.5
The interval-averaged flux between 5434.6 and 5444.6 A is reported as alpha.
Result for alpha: 12.1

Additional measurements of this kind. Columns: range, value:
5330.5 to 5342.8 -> 11.1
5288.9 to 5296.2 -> 12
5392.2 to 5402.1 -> 11.3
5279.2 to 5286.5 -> 12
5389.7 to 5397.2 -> 10.7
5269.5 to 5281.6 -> 10.9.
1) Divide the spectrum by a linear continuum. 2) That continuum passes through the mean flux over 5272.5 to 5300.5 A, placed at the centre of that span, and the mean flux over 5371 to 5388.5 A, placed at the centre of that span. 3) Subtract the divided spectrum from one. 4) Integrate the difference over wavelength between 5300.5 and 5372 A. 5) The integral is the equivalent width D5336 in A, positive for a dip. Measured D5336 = 1.4 A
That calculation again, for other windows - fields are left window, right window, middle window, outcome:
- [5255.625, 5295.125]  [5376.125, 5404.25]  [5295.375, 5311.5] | -0.6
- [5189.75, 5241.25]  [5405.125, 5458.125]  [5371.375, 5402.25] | -1.4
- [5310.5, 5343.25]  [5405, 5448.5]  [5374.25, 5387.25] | -1.5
